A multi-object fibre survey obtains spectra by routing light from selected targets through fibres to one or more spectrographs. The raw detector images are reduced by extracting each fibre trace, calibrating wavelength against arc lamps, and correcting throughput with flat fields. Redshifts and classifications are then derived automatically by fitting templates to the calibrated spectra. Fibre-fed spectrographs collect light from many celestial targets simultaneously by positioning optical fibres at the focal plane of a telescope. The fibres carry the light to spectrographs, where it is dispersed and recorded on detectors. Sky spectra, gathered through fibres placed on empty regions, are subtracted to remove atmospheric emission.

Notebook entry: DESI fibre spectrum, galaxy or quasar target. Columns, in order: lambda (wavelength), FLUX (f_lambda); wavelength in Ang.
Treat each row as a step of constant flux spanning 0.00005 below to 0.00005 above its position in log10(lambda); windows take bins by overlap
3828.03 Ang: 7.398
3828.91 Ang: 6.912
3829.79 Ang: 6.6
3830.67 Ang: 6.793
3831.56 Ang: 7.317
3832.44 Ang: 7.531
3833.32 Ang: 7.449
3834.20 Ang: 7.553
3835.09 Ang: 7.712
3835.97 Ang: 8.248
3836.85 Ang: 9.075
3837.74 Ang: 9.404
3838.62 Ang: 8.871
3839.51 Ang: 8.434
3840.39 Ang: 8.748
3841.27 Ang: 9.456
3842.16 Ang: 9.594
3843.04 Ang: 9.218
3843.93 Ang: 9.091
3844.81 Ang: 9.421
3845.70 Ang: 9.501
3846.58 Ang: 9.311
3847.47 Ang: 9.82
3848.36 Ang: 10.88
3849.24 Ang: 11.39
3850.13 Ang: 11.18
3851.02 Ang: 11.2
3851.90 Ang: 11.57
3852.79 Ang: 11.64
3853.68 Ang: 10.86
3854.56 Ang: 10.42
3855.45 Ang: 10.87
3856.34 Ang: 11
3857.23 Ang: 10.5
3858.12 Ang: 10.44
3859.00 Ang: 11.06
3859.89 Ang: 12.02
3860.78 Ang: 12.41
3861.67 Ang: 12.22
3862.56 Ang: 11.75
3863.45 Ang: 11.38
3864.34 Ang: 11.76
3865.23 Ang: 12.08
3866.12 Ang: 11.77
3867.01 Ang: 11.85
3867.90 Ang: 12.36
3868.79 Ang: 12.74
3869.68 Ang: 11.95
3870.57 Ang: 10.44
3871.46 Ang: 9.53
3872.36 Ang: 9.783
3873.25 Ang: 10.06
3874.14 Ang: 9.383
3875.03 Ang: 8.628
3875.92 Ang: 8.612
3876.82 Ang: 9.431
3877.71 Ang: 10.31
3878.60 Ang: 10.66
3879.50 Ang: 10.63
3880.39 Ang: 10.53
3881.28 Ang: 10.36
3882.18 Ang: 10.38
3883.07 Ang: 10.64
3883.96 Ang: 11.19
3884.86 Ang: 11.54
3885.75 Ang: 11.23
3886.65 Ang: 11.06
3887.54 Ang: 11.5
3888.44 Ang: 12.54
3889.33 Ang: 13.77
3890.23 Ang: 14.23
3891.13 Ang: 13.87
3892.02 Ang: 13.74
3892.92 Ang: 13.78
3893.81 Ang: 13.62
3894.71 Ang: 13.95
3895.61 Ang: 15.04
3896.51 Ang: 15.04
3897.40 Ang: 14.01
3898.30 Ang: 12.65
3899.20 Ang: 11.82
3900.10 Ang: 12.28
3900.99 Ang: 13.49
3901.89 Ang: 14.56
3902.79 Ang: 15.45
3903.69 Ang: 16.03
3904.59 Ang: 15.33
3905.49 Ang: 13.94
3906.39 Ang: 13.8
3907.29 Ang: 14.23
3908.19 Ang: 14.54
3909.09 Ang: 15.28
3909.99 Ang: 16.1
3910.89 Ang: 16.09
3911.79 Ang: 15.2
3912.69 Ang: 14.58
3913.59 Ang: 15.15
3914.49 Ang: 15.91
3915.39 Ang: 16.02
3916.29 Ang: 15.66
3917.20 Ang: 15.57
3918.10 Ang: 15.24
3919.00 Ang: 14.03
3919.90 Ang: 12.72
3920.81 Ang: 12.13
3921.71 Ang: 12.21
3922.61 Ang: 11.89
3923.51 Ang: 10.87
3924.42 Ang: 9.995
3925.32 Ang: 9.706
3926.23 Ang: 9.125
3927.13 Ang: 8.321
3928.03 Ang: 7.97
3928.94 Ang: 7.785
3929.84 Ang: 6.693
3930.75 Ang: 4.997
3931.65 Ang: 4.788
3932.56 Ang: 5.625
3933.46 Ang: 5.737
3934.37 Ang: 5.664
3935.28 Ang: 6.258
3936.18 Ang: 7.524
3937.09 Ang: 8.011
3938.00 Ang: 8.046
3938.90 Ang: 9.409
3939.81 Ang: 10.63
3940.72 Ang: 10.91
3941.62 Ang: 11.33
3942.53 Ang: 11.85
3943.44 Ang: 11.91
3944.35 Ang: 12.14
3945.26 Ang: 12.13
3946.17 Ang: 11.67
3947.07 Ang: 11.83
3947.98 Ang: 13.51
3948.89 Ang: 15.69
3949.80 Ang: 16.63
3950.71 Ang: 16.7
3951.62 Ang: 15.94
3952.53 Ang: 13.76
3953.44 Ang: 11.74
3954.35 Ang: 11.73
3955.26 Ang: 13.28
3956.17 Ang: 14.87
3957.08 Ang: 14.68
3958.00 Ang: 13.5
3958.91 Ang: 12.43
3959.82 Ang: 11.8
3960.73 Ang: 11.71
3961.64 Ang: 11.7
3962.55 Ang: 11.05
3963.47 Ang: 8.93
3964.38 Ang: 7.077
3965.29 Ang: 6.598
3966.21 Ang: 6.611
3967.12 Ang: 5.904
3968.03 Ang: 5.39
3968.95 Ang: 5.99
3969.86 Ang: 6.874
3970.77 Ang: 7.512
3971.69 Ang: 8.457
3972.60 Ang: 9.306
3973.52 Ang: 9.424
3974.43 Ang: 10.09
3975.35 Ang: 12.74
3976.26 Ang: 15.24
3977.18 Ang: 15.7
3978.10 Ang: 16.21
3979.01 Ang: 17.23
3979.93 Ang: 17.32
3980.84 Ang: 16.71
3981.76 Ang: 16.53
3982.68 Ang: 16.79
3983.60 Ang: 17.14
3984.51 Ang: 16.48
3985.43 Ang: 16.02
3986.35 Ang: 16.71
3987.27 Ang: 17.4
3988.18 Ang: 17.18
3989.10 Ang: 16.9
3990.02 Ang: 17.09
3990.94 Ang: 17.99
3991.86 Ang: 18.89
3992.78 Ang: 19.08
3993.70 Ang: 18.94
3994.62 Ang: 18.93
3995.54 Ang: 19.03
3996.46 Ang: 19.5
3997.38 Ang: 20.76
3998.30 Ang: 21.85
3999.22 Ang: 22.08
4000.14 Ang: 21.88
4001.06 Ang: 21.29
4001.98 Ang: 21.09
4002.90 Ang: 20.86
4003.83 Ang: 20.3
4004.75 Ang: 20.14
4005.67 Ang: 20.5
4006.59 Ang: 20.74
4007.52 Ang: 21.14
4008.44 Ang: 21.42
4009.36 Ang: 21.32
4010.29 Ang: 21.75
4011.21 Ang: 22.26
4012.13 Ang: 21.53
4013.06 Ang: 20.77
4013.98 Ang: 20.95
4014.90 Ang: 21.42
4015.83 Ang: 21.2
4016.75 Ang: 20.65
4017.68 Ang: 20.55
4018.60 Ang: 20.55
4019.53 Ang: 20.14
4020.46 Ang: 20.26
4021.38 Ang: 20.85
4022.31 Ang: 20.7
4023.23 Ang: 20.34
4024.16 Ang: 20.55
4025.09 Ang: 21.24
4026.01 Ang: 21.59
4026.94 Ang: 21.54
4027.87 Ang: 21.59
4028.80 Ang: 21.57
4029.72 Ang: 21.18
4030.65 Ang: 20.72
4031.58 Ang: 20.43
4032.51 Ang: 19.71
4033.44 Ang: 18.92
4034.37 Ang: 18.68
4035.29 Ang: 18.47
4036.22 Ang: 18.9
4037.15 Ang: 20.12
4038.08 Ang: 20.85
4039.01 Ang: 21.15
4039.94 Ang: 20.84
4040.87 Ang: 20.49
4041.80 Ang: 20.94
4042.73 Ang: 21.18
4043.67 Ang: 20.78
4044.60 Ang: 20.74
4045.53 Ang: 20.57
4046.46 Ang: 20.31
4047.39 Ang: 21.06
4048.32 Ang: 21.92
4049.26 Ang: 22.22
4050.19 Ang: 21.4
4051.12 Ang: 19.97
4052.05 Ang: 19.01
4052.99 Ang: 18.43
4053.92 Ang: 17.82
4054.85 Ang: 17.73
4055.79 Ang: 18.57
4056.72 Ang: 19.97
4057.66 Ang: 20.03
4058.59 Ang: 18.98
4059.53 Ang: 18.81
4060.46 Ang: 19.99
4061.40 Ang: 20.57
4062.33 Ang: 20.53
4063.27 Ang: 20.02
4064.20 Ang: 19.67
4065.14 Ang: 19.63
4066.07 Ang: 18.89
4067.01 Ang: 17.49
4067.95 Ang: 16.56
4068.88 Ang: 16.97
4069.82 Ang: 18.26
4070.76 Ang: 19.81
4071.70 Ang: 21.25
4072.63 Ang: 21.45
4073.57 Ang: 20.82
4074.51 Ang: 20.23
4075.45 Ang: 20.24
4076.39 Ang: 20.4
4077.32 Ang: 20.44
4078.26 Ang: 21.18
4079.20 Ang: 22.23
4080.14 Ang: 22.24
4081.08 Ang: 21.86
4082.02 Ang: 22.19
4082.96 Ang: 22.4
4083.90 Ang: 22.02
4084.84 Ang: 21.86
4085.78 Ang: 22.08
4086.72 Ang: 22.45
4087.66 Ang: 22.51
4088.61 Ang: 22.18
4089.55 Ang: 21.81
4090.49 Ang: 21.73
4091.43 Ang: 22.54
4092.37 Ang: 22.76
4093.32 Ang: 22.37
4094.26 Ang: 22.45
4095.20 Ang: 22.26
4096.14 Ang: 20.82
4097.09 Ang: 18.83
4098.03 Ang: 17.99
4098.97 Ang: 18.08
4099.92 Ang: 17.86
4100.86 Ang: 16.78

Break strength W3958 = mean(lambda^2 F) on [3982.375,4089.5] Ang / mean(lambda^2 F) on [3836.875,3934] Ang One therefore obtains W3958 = 1.88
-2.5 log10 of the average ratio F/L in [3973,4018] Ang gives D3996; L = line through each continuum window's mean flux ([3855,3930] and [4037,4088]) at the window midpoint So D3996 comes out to -0.089 mag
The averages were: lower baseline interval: 12.3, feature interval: 18.7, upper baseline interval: 20.4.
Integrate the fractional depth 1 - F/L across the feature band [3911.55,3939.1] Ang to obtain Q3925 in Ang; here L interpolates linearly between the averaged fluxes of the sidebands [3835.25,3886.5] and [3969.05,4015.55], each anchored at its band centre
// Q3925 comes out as 6.9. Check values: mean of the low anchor 10.5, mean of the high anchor 17.7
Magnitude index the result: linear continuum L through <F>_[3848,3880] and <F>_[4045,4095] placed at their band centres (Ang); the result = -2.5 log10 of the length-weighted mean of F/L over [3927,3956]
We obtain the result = 0.37 mag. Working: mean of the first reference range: 11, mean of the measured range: 10.4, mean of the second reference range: 20.6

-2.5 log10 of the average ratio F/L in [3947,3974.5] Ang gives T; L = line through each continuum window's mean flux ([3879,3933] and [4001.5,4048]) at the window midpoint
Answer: 0.42 mag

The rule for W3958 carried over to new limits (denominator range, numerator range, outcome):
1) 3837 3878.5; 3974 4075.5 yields 2.03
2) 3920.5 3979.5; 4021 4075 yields 2.00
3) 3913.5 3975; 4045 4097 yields 2.06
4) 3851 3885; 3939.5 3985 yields 1.18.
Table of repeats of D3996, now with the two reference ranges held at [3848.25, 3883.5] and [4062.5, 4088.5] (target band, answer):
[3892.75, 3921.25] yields -0.133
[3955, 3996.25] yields 0.190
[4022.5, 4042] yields -0.105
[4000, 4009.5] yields -0.206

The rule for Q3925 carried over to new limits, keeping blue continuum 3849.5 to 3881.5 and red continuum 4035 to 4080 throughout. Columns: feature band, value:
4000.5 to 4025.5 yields -4.2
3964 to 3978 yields 6.1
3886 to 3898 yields -1.3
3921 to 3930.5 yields 3.0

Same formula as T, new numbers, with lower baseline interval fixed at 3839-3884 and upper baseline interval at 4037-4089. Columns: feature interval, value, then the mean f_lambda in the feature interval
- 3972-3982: 0.15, 14.1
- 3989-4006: -0.16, 19.9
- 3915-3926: 0.04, 12.9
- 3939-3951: 0.16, 12.7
